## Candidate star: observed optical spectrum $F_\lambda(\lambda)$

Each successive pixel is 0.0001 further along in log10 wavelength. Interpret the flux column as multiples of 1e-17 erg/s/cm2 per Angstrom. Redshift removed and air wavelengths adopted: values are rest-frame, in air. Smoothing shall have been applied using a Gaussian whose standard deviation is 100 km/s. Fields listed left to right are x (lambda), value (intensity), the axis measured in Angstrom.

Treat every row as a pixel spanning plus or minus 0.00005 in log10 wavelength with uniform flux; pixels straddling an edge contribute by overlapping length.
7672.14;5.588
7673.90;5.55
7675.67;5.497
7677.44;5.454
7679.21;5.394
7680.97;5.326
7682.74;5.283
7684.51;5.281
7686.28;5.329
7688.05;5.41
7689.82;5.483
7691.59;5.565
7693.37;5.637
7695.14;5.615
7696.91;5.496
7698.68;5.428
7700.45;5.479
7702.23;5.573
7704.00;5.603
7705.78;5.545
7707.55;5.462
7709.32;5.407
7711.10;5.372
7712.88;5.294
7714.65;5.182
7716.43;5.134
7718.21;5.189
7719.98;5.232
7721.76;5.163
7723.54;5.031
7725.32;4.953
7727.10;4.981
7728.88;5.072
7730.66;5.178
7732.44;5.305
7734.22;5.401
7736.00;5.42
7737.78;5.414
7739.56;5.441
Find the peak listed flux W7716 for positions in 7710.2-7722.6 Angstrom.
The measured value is 5.372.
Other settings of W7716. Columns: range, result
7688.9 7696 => 5.637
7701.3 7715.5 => 5.603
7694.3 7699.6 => 5.615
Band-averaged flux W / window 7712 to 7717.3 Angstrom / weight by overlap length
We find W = 5.21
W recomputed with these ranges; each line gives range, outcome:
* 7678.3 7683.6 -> 5.34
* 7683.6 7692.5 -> 5.41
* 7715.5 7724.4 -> 5.15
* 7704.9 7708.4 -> 5.51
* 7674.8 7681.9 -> 5.42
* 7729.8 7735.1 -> 5.3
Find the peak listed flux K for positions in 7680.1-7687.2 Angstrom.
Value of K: 5.329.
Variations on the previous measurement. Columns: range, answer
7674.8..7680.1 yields 5.497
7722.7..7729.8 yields 5.072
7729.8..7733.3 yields 5.305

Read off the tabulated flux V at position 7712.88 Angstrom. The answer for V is 5.294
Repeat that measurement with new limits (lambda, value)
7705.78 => 5.545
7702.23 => 5.573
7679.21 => 5.394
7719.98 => 5.232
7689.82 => 5.483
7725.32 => 4.953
